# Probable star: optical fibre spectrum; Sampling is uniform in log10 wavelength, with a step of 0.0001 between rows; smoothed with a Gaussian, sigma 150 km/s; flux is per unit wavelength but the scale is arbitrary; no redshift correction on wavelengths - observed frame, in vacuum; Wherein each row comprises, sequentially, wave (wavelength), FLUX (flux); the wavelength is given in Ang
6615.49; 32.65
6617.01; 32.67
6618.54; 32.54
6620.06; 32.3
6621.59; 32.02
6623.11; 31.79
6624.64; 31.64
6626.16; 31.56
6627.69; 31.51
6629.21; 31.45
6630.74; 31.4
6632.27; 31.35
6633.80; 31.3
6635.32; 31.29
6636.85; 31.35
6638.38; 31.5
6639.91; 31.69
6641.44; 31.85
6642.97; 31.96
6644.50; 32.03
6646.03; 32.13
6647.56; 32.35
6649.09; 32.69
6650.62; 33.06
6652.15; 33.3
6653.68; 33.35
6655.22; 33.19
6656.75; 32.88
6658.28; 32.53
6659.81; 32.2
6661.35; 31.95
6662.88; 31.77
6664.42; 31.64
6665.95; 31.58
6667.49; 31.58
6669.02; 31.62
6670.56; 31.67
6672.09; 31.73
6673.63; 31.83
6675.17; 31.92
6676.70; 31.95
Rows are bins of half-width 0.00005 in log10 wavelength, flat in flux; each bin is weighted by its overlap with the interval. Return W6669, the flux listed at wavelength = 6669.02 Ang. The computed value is 31.62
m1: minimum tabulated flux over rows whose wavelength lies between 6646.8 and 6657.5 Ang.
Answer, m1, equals 32.35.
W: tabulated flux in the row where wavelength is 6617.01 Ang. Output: 32.67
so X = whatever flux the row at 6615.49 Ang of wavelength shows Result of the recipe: 32.65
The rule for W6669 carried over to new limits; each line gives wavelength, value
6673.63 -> 31.83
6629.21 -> 31.45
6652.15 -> 33.3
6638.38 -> 31.5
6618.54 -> 32.54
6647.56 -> 32.35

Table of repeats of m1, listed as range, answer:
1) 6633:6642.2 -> 31.29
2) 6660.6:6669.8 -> 31.58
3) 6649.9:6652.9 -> 33.06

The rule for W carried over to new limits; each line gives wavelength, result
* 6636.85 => 31.35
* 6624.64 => 31.64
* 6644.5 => 32.03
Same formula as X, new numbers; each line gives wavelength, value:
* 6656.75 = 32.88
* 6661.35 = 31.95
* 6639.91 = 31.69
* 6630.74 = 31.4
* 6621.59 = 32.02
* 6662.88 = 31.77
